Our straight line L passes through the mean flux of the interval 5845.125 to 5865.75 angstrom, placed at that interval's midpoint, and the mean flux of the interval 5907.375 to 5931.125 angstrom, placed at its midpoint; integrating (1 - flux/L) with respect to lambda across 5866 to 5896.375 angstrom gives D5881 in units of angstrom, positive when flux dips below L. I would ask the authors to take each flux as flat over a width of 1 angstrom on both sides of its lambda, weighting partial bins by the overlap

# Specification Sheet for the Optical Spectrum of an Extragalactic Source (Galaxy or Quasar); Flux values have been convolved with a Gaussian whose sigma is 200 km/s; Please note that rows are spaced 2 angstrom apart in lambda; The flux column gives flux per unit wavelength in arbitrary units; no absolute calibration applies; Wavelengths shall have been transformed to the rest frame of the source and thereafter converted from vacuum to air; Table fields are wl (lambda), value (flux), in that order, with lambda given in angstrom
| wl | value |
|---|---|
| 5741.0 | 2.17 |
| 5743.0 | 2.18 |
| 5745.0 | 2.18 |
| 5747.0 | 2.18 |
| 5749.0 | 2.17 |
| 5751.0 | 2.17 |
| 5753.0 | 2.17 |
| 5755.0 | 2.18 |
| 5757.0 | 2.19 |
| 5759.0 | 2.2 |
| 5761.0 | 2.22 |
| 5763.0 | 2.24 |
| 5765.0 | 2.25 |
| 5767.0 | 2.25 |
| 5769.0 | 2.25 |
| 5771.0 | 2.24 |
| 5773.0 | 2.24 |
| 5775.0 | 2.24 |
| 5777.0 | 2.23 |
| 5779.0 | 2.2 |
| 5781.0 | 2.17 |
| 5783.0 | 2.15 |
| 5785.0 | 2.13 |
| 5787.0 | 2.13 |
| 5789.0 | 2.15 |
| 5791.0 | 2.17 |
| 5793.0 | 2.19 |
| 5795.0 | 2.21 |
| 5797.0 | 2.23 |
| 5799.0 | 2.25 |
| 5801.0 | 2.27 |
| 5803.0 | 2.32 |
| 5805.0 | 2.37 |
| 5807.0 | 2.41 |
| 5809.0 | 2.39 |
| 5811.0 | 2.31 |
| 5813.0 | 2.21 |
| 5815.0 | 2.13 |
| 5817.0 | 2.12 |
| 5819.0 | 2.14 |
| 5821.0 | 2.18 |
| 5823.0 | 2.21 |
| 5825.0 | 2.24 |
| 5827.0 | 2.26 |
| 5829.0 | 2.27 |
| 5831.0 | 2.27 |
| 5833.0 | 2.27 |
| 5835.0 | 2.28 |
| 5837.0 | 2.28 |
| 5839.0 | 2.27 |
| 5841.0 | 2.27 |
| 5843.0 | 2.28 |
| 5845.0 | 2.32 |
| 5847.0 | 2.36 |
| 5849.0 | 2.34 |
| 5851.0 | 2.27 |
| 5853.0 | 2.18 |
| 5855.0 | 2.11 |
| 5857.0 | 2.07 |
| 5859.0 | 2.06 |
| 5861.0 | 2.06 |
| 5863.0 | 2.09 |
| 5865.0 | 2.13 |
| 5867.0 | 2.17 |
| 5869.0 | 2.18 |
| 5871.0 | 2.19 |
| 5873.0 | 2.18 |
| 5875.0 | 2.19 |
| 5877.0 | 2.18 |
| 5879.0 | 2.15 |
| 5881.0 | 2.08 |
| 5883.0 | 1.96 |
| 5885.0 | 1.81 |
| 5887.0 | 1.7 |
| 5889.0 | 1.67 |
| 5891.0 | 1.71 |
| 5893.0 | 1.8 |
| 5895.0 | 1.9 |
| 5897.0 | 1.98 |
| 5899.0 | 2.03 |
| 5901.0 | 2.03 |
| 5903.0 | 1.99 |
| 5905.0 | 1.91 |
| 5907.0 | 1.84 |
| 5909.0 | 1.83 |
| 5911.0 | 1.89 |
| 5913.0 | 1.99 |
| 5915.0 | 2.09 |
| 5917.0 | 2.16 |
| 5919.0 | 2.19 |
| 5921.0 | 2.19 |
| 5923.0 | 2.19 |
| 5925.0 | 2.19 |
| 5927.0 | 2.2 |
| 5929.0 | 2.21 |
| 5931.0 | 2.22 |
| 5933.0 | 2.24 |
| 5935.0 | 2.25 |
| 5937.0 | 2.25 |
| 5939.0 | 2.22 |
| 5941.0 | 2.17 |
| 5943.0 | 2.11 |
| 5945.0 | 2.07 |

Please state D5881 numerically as 2.2 angstrom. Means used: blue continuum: 2.17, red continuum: 2.1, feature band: 1.99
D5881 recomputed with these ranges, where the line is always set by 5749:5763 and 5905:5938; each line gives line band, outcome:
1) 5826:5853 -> -1.65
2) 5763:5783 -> -0.40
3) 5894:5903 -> 0.59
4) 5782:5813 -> -1.04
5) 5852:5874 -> 0.12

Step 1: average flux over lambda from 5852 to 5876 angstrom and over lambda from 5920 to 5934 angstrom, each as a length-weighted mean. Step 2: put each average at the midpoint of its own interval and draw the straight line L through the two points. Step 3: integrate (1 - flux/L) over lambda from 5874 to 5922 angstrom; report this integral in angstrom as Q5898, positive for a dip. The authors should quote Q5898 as 4.5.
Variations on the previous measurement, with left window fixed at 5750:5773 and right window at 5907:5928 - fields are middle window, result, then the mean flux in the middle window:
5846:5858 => -0.5 angstrom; 2.22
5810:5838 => -0.8 angstrom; 2.23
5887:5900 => 1.6 angstrom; 1.84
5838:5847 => -0.6 angstrom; 2.29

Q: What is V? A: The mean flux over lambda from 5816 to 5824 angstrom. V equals 2.16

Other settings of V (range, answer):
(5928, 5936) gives 2.23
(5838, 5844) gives 2.27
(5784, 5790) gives 2.14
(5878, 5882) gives 2.12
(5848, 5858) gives 2.19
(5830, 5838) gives 2.27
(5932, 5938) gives 2.25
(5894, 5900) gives 1.97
